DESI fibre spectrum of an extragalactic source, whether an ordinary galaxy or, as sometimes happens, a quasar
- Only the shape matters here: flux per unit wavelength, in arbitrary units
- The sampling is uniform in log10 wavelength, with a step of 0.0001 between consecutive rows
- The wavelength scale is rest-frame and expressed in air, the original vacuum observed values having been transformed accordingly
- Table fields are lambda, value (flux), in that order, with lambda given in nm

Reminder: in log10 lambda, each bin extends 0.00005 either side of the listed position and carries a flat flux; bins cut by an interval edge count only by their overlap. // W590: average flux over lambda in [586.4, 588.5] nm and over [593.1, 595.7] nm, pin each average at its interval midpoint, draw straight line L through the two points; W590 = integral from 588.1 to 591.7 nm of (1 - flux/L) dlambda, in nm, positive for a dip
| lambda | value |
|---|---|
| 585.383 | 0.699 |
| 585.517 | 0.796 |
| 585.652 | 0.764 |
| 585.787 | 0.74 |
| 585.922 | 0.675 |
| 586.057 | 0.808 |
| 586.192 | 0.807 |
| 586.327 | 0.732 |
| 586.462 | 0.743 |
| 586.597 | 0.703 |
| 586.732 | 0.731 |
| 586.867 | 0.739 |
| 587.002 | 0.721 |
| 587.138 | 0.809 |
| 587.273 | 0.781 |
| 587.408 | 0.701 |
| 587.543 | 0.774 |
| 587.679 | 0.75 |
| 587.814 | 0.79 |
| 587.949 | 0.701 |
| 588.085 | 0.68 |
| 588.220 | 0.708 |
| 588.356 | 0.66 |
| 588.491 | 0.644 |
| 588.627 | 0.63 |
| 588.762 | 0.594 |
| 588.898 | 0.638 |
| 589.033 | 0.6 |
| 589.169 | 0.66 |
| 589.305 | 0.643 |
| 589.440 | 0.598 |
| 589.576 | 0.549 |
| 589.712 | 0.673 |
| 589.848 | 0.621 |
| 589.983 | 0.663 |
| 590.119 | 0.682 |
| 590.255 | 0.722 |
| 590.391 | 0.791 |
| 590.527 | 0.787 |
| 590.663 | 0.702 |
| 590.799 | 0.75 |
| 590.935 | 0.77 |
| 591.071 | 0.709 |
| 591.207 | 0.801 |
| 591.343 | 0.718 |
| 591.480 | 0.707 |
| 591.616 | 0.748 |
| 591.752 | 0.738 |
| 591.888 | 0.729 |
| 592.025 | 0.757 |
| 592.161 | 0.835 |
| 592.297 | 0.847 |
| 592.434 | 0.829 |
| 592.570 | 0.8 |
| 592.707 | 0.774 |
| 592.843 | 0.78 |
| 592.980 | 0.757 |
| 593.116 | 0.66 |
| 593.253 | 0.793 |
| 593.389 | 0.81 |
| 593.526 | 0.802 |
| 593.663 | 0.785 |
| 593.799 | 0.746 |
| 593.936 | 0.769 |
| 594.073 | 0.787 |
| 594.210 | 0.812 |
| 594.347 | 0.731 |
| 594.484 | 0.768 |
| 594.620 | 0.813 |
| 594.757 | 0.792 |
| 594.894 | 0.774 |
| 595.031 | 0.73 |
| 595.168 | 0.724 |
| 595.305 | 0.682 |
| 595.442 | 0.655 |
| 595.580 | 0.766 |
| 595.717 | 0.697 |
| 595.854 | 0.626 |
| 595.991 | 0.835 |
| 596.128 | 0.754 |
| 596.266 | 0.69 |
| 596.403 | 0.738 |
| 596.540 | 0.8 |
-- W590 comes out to 0.27 nm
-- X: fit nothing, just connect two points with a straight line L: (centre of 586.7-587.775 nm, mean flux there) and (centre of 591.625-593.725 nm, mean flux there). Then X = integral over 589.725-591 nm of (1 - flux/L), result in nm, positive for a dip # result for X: 0.08 nm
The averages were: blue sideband 0.752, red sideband 0.779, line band 0.719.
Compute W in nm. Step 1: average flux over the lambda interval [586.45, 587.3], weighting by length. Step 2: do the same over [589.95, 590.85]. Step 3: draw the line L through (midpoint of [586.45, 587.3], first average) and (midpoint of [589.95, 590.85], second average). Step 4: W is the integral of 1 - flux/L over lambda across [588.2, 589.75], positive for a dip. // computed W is 0.22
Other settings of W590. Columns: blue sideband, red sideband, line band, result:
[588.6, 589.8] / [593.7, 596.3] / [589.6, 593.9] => -0.47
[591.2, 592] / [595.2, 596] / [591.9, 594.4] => -0.20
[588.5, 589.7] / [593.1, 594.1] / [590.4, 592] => -0.12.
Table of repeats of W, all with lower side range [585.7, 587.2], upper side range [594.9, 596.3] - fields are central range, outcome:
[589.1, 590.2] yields 0.15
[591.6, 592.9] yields -0.10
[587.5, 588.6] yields 0.05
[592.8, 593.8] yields -0.06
